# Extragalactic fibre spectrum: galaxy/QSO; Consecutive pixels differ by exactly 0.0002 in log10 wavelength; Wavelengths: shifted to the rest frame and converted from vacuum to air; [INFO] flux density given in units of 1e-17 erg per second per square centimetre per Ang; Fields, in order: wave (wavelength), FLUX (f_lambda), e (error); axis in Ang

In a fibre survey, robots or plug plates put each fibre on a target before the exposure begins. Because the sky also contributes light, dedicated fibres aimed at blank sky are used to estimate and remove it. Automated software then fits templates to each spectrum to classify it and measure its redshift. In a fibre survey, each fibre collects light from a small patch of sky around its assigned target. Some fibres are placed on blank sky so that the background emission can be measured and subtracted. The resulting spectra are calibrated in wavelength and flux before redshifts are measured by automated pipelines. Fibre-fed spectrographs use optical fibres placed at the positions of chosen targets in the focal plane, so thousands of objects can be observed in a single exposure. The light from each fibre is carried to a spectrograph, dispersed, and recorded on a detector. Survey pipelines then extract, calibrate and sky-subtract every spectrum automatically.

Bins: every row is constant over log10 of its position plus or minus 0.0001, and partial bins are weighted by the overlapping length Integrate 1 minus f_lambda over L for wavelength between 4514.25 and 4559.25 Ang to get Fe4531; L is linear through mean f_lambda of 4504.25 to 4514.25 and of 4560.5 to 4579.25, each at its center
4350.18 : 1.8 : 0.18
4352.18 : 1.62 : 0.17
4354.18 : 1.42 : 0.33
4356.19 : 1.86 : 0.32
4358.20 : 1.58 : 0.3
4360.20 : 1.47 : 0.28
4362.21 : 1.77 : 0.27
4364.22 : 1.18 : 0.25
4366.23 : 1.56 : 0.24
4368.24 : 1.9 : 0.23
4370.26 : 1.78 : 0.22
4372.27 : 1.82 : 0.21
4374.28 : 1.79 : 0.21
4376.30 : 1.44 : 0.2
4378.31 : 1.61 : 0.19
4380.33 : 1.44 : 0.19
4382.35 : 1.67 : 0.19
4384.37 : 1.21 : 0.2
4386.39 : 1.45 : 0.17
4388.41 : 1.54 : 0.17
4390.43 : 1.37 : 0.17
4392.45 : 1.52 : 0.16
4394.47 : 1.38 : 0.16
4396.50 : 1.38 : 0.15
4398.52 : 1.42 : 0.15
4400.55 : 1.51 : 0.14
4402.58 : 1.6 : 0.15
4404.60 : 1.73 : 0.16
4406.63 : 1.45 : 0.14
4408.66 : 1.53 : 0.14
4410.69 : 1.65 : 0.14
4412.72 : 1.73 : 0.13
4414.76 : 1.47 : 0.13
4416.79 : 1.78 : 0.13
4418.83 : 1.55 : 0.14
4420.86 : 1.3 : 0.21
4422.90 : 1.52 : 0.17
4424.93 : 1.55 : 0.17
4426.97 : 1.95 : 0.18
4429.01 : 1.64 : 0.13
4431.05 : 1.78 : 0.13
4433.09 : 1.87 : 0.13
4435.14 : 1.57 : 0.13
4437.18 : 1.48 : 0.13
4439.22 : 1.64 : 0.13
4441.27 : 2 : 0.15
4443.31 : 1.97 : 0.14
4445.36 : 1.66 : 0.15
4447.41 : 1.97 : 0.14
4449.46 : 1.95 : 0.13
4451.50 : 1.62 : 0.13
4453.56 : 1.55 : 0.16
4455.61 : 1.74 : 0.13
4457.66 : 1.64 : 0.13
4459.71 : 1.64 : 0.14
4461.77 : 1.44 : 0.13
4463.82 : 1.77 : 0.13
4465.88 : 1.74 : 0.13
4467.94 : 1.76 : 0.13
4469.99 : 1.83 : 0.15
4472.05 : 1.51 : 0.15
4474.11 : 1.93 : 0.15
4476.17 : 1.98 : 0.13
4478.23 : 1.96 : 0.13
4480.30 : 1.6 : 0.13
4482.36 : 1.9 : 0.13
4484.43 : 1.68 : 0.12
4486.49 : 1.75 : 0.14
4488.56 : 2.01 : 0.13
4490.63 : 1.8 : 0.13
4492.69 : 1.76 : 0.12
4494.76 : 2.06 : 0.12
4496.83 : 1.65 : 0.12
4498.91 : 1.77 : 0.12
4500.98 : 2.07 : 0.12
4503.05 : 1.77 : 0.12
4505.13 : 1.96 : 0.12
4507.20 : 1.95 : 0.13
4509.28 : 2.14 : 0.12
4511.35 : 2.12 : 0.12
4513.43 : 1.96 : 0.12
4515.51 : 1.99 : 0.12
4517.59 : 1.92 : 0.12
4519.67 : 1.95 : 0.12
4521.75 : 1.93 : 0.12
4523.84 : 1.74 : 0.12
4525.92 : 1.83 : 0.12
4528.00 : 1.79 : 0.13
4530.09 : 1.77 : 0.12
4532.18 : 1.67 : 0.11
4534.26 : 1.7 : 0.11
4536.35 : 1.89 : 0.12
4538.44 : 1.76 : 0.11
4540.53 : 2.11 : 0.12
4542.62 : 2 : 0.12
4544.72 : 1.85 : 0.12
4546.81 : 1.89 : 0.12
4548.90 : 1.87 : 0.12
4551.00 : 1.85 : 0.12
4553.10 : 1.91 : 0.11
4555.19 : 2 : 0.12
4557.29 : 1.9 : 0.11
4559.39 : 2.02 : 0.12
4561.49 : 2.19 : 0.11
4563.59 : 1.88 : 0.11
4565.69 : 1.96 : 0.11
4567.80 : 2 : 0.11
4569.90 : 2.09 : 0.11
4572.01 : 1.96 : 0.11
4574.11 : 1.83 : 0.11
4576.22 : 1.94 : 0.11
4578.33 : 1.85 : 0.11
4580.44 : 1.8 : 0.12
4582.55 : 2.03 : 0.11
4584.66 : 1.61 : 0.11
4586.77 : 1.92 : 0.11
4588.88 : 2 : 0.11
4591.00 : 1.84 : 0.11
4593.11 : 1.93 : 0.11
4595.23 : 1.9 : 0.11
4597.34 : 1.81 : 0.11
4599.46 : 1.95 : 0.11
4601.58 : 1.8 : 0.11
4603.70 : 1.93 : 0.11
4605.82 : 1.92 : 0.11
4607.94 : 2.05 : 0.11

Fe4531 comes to 2.8 Ang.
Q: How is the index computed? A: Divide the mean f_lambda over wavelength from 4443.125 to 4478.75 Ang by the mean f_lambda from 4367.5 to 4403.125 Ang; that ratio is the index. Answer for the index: 1.14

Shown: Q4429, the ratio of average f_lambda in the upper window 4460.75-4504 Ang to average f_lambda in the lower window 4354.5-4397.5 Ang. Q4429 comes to 1.16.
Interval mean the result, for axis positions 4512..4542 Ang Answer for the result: 1.86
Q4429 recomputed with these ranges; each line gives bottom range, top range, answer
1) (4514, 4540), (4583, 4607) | 1.02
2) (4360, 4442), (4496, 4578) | 1.21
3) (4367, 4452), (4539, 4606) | 1.18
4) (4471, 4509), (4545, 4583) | 1.05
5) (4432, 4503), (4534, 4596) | 1.08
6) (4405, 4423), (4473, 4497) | 1.18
